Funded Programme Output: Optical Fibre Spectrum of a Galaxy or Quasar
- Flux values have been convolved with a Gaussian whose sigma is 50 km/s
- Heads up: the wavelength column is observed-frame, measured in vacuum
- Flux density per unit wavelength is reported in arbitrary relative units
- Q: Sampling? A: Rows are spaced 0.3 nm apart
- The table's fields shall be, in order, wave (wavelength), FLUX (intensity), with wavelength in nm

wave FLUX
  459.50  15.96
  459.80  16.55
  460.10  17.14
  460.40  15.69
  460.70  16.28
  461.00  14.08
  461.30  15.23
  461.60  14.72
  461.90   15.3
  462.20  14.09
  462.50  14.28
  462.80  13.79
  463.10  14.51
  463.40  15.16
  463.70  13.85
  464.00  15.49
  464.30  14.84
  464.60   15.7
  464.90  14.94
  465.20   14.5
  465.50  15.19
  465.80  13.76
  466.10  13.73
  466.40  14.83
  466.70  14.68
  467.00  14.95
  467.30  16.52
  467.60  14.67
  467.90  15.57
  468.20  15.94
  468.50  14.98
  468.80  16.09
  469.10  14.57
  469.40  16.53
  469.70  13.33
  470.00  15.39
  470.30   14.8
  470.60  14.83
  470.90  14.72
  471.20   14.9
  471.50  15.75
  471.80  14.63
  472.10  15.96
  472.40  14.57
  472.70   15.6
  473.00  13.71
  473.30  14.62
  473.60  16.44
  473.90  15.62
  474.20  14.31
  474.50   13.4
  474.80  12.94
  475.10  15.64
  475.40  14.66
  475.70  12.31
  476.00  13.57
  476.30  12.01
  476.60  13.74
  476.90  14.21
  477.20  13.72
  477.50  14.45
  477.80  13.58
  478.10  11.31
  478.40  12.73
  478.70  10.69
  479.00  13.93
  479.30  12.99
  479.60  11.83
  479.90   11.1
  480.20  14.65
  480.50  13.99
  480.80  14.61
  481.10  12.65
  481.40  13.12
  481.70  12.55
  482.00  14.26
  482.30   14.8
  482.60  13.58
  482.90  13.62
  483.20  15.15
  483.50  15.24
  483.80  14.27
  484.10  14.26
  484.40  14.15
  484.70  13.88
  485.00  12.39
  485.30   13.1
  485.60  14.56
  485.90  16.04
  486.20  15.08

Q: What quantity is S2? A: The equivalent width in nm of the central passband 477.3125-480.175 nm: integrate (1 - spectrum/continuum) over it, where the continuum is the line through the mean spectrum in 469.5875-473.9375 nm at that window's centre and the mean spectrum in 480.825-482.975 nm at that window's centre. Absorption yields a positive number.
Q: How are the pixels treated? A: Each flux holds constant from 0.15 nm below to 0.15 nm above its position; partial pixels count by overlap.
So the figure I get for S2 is 0.28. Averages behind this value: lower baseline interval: 15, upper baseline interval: 13.6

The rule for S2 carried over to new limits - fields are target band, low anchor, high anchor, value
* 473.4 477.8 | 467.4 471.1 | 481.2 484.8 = 0.17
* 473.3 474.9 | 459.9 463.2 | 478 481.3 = -0.13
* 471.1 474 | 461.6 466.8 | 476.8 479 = -0.33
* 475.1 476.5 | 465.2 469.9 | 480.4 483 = 0.08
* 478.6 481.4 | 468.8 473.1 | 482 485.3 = 0.27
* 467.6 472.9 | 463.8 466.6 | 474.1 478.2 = -0.35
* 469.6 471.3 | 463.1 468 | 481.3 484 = 0.00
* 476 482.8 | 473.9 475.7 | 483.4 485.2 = 0.41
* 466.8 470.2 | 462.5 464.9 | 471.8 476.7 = -0.17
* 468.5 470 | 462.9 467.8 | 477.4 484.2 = -0.07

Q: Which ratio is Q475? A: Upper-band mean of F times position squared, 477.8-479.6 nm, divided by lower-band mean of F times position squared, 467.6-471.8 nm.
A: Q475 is 0.85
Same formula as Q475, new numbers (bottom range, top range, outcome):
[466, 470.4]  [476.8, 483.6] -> 0.93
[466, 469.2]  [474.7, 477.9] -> 0.94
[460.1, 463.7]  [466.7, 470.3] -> 1.06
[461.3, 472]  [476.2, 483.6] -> 0.95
